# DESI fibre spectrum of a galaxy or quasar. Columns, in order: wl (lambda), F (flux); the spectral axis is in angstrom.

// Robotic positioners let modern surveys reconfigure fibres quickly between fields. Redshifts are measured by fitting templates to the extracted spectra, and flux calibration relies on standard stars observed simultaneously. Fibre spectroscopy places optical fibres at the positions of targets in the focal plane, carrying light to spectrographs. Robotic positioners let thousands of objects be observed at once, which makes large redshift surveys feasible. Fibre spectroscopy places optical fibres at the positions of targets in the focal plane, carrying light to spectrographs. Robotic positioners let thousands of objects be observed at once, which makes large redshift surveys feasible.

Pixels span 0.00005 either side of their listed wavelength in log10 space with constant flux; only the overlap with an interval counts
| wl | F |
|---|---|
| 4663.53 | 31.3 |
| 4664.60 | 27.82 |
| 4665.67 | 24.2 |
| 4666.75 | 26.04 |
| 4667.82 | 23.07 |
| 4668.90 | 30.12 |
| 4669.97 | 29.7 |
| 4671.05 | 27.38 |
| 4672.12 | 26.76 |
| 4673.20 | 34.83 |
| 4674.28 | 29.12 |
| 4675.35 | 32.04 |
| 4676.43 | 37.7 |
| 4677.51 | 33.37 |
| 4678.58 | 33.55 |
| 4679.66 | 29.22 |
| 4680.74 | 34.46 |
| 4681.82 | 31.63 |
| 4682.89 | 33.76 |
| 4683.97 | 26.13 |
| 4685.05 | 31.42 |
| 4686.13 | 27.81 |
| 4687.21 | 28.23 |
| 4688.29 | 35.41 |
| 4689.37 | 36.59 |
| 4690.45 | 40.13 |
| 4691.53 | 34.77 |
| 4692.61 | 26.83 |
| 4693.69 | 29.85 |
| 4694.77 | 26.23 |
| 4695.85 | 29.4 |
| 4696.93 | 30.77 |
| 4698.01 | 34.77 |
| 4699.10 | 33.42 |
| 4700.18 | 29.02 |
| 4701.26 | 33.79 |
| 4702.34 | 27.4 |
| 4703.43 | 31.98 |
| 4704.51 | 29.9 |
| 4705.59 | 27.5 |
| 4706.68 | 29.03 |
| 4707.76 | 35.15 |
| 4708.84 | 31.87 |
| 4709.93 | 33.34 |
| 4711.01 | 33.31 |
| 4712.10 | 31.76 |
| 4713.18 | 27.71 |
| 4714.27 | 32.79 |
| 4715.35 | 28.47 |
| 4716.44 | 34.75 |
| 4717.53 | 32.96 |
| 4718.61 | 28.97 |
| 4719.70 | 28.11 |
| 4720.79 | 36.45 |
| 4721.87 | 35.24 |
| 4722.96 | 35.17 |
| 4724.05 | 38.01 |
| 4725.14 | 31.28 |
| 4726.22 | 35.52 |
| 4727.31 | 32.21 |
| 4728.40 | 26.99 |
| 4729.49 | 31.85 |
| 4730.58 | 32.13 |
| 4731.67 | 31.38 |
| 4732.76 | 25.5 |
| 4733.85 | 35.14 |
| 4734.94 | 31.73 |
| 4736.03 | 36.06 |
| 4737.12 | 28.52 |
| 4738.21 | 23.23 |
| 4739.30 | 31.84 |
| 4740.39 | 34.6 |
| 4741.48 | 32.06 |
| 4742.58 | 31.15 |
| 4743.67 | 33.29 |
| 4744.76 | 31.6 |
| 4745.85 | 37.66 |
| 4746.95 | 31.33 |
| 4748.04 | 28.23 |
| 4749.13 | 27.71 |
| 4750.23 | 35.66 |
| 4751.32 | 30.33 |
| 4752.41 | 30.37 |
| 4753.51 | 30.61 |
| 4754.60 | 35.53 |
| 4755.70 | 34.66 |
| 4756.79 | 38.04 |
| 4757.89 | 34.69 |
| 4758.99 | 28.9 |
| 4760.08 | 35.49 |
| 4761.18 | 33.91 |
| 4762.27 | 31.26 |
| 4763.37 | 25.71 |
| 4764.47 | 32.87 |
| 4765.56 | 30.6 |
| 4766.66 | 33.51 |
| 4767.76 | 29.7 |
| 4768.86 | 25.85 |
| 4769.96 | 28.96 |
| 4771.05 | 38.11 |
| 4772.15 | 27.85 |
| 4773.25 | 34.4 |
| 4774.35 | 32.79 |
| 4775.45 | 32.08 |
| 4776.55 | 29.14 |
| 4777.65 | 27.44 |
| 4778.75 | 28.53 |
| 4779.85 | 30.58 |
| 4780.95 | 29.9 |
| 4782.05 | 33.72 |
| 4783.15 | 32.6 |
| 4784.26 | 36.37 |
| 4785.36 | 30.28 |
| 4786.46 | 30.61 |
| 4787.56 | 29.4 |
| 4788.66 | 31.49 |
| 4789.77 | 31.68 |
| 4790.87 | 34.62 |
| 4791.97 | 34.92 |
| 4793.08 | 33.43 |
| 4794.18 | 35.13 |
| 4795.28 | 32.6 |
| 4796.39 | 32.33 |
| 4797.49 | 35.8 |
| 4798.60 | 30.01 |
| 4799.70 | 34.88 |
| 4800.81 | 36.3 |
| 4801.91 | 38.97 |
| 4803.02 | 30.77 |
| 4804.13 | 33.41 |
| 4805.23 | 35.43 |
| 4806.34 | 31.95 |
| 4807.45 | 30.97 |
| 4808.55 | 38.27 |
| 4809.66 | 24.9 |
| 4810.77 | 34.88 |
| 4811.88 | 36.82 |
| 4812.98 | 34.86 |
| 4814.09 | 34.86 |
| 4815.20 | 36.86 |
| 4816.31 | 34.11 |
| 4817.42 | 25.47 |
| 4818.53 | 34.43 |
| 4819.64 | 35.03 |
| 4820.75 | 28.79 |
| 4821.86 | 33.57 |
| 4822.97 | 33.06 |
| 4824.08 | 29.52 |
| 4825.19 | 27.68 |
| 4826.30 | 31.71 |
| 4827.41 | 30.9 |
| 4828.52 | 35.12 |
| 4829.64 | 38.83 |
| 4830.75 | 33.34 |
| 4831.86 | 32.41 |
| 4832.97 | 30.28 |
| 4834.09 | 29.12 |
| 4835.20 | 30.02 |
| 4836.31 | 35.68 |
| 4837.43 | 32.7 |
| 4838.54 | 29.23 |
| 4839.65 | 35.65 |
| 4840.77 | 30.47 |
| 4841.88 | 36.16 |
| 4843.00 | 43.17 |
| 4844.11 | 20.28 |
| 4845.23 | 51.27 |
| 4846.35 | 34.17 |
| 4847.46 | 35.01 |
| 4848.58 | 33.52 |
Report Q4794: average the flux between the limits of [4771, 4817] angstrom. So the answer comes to 32.9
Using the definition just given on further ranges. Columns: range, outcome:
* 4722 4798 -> 32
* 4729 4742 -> 31.2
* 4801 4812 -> 33.6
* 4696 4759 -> 31.9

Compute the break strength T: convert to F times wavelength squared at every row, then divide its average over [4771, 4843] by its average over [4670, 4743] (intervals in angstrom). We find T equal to 1.08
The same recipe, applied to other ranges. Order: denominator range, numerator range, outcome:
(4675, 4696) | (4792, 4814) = 1.11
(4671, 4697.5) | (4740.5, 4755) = 1.04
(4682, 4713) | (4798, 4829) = 1.10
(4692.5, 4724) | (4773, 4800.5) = 1.06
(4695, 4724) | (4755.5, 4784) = 1.02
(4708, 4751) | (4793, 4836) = 1.07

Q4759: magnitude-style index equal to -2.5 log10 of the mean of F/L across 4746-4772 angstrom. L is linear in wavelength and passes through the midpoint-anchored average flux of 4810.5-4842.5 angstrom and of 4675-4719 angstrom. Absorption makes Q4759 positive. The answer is 0.01 mag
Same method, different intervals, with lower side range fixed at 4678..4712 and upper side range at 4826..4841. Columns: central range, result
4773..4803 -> -0.01 mag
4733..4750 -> 0.01 mag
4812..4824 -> -0.02 mag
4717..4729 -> -0.04 mag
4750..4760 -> -0.04 mag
